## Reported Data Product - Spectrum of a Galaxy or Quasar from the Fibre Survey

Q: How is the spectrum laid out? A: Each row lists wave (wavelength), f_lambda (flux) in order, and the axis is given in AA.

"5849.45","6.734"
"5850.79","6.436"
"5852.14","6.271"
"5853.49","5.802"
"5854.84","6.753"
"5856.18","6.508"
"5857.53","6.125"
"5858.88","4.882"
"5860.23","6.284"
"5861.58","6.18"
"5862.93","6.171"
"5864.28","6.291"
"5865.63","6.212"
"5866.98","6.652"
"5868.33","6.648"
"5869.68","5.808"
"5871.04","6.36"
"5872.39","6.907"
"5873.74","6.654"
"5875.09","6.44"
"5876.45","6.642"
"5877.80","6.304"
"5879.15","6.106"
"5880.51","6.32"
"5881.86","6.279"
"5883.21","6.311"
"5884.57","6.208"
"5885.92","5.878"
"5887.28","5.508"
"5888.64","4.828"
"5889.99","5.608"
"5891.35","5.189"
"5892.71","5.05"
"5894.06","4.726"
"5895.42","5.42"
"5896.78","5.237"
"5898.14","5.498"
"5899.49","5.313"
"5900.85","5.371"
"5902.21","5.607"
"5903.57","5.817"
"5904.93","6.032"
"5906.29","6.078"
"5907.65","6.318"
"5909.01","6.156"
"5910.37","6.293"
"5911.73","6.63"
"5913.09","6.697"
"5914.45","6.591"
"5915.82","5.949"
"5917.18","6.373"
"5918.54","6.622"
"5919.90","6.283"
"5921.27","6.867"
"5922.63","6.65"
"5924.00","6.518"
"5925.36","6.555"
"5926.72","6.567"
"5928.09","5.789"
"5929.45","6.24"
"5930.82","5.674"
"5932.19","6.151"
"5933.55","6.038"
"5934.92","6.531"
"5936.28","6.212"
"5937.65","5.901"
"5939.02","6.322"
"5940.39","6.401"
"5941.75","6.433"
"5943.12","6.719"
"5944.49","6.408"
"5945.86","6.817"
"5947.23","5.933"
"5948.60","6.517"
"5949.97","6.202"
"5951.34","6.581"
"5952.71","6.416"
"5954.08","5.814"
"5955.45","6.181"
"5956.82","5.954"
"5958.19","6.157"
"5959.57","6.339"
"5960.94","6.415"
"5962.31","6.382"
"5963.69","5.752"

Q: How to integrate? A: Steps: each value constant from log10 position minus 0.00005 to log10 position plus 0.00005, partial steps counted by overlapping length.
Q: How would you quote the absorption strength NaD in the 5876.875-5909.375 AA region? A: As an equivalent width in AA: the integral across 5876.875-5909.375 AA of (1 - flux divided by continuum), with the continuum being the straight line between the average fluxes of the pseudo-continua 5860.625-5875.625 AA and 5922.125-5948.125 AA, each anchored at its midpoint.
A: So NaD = 3.3 AA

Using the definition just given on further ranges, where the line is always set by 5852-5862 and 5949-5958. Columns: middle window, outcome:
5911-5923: -0.69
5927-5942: 0.06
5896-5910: 0.89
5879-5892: 0.66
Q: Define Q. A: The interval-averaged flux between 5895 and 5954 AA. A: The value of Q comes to 6.2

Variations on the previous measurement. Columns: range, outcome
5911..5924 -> 6.51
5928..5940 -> 6.12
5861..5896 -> 6.03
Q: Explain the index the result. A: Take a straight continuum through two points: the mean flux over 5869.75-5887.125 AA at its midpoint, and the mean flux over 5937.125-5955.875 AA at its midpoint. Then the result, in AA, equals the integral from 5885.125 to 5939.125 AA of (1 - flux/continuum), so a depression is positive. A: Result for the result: 3.0 AA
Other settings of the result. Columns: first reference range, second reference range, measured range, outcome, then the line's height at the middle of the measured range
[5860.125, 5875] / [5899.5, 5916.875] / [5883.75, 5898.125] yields 1.9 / 6.22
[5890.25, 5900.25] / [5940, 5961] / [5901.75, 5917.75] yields -2.0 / 5.51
